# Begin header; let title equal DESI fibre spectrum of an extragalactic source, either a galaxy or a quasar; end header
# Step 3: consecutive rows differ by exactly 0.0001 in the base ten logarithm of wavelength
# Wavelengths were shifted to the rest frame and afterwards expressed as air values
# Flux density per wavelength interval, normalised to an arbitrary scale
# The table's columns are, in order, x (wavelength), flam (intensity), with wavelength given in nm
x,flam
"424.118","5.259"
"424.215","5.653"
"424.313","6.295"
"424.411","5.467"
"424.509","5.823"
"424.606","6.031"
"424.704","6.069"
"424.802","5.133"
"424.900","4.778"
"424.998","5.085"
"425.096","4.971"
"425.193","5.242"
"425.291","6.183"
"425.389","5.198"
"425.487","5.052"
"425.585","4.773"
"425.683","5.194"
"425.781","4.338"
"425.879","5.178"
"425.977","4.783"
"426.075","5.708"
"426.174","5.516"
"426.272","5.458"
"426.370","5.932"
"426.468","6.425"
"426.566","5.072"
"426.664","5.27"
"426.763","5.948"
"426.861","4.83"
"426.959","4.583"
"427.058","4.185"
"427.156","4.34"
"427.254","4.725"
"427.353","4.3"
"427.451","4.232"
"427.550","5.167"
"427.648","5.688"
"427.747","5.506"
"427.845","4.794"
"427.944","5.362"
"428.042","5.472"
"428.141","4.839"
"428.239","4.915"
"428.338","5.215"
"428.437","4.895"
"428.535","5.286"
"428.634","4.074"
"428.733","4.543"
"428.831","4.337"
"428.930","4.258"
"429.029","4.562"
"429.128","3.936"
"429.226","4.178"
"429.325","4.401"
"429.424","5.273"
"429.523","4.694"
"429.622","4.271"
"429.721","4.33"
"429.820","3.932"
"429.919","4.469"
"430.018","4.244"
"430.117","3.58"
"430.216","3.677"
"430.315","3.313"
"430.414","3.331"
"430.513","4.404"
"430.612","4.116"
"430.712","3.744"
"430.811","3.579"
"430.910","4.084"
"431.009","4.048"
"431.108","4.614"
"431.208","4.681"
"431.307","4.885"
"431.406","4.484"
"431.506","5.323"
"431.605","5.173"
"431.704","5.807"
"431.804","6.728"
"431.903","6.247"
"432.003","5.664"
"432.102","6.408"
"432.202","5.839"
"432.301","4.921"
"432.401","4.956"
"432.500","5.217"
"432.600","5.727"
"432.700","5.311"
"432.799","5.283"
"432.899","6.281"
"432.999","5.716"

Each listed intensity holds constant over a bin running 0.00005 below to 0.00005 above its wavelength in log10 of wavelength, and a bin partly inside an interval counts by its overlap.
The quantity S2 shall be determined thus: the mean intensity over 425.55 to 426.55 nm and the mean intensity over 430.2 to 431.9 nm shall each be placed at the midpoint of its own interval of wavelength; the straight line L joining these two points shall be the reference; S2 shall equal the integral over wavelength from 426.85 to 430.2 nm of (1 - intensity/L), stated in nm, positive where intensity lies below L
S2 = 0.219 nm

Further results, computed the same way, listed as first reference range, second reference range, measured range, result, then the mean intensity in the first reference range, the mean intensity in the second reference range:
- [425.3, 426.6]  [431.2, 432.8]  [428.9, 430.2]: 0.27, 5.31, 5.48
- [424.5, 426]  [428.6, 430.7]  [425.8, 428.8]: -0.20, 5.23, 4.18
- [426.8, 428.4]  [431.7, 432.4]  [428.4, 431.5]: 0.65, 4.89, 5.88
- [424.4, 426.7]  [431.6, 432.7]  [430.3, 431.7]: 0.32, 5.36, 5.7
